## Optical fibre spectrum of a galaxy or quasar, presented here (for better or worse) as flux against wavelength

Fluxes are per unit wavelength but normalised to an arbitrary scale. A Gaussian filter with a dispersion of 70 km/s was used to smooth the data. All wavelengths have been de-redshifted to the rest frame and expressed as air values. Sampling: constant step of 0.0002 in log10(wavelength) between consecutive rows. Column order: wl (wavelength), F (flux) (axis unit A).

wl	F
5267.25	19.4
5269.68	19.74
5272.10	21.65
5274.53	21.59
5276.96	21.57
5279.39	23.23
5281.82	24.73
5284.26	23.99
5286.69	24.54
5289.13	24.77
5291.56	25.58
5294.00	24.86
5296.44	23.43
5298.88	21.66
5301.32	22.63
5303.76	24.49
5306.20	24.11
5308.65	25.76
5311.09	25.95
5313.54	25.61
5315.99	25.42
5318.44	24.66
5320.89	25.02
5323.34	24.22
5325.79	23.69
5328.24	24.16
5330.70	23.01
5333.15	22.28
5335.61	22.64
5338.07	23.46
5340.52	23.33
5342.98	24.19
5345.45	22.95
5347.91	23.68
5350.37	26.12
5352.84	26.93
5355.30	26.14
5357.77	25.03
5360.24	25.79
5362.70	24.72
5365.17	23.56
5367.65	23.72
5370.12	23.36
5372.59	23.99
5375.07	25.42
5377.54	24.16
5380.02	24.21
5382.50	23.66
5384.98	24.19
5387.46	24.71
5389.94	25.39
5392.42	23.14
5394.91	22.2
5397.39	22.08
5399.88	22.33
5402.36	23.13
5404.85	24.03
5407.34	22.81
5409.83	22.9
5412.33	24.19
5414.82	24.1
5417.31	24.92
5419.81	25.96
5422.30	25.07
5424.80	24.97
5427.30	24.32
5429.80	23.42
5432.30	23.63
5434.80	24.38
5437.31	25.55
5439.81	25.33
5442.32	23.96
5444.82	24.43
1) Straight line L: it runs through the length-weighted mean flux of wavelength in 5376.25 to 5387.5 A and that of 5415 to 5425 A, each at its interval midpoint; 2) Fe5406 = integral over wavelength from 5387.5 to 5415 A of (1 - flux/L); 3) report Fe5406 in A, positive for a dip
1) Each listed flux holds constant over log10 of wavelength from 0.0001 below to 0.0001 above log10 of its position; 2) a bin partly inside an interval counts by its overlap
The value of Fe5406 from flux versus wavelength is 1.5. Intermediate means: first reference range 24.1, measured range 23.3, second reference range 25.1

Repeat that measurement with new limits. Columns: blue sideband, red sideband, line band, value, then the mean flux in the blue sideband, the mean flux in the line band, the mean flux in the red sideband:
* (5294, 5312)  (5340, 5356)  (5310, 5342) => 0.4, 24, 24.1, 24.8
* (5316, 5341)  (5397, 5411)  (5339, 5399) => -2.4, 23.7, 24.3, 22.9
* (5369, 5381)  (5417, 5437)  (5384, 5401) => 0.7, 24.2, 23.4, 24.6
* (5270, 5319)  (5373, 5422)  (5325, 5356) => -0.1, 23.9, 24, 23.9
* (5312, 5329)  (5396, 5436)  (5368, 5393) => 0.0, 24.7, 24.2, 23.9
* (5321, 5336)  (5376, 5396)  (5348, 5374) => -1.2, 23.5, 24.9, 24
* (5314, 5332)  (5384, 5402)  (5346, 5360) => -0.9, 24.4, 25.5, 23.4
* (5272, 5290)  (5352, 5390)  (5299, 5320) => -0.8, 23.3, 24.7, 24.6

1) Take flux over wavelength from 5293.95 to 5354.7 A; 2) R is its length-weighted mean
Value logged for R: 24.2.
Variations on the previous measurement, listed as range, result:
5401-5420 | 23.9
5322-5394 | 24.2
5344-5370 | 24.8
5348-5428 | 24.3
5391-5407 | 22.9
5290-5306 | 23.8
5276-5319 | 24.3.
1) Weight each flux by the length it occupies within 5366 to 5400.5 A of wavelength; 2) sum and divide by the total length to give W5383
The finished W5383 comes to 23.8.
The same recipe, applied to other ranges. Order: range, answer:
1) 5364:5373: 23.6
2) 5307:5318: 25.5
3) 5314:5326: 24.7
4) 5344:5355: 25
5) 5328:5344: 23.2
